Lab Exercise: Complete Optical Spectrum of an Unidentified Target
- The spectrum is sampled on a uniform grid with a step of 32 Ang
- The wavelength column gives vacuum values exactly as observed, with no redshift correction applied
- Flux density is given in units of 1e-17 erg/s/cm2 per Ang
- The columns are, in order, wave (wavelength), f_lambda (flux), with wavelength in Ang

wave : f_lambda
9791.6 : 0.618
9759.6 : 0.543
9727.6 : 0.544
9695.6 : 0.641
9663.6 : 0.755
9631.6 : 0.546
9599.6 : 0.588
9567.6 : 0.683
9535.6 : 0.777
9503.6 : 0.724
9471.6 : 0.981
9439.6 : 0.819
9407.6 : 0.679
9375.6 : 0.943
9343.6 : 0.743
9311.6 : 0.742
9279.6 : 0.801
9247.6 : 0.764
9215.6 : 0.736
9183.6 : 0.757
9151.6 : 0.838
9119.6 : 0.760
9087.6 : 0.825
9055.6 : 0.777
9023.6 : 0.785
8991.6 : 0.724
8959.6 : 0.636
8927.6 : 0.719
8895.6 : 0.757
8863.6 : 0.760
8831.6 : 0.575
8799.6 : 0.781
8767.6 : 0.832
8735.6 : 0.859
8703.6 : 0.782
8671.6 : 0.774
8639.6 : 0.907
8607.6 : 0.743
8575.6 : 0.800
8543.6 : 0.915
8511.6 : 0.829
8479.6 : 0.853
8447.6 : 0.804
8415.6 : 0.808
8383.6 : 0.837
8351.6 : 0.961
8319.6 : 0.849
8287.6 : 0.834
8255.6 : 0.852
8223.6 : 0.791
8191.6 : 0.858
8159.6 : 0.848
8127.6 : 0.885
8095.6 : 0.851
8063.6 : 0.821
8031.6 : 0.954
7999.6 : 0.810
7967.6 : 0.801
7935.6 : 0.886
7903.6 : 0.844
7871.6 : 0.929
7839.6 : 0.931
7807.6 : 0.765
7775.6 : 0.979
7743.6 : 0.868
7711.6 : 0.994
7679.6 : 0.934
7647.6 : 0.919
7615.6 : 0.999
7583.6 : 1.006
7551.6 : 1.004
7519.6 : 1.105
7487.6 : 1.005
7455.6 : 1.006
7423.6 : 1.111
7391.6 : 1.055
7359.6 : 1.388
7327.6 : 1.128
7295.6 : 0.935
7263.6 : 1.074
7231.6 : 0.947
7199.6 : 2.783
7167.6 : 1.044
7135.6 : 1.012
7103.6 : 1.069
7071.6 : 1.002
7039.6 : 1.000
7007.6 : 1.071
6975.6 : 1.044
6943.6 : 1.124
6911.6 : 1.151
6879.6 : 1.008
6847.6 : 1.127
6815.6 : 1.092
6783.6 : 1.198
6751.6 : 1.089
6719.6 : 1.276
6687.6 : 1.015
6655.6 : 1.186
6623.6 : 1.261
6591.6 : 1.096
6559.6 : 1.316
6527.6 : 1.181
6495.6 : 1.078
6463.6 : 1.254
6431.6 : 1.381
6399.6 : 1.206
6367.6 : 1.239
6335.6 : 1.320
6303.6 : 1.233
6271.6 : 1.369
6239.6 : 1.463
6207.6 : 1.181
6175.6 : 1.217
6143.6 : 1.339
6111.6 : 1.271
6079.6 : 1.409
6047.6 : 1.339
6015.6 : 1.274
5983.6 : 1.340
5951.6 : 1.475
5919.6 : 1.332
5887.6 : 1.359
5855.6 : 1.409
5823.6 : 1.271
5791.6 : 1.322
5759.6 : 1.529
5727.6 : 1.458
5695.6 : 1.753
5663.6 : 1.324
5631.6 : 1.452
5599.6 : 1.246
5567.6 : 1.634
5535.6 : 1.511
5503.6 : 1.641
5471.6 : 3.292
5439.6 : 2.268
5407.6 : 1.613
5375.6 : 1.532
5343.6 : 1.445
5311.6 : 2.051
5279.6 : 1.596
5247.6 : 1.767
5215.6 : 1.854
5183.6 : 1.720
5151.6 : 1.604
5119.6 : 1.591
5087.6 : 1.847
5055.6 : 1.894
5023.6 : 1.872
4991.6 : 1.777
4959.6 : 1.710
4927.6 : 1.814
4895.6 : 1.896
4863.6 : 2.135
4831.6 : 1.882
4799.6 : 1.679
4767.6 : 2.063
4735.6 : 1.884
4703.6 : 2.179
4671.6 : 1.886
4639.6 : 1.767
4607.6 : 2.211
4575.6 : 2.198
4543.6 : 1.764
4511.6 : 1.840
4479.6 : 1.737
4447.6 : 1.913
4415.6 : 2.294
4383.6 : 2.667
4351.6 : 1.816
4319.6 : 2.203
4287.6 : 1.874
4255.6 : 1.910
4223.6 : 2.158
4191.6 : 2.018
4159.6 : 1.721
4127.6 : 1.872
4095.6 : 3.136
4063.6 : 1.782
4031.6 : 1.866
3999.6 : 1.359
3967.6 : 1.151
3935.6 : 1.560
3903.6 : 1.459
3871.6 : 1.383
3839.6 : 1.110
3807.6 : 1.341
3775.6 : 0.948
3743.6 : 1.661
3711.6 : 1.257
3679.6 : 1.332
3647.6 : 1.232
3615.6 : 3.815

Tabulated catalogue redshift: 0.09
